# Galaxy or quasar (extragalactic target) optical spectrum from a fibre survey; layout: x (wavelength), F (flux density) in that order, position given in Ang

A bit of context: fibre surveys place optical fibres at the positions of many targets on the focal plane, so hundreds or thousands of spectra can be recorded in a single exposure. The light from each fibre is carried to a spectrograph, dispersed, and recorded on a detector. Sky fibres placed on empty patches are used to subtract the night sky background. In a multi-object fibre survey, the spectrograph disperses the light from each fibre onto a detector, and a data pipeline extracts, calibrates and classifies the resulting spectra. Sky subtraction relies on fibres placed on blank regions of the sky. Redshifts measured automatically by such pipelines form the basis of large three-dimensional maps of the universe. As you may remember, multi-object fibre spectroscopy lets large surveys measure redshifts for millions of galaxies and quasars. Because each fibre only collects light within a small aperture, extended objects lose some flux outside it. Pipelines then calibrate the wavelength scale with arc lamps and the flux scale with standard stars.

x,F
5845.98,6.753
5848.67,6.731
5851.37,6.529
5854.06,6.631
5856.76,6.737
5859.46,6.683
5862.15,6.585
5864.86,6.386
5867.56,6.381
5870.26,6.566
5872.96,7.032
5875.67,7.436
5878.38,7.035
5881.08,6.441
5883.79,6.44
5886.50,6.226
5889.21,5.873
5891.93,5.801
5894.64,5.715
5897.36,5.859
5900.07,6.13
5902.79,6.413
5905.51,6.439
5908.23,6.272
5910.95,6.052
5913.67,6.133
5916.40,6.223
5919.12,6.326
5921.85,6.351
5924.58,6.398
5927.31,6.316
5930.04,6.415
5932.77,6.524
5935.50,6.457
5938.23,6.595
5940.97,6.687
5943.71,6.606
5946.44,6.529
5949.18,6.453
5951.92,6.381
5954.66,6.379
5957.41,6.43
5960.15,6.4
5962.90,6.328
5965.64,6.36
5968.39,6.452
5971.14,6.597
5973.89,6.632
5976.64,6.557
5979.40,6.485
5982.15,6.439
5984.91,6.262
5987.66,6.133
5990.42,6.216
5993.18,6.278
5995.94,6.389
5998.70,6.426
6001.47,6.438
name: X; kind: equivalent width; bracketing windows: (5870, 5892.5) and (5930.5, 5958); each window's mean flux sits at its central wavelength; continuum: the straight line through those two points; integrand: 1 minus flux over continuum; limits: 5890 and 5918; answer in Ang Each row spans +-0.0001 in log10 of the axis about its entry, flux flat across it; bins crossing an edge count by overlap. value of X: 1.9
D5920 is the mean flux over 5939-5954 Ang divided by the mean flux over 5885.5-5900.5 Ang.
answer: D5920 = 1.1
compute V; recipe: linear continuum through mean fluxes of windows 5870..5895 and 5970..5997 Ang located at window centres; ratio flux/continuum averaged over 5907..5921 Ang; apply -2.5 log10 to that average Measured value 0.04 mag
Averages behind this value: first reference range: 6.48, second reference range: 6.4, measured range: 6.21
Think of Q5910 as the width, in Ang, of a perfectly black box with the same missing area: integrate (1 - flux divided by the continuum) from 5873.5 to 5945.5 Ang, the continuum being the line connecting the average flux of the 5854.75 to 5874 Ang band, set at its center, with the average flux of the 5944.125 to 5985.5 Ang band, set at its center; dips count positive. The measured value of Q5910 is 2.0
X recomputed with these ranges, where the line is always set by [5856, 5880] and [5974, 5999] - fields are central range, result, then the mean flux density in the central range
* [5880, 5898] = 1.7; 6.05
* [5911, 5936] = 0.9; 6.33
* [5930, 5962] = 0.1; 6.49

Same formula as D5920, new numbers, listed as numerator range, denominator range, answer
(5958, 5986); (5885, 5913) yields 1.06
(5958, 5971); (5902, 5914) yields 1.02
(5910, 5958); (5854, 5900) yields 0.99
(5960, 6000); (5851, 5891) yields 0.97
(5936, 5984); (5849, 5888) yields 0.98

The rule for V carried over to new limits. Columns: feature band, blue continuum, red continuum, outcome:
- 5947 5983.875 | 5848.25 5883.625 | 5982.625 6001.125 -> -0.012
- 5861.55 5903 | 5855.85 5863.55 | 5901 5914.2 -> 0.015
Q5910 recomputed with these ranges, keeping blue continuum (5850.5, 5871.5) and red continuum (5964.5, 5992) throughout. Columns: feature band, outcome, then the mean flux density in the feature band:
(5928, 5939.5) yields 0.0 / 6.49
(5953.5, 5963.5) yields 0.1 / 6.38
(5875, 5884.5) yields -0.4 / 6.82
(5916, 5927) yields 0.3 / 6.33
